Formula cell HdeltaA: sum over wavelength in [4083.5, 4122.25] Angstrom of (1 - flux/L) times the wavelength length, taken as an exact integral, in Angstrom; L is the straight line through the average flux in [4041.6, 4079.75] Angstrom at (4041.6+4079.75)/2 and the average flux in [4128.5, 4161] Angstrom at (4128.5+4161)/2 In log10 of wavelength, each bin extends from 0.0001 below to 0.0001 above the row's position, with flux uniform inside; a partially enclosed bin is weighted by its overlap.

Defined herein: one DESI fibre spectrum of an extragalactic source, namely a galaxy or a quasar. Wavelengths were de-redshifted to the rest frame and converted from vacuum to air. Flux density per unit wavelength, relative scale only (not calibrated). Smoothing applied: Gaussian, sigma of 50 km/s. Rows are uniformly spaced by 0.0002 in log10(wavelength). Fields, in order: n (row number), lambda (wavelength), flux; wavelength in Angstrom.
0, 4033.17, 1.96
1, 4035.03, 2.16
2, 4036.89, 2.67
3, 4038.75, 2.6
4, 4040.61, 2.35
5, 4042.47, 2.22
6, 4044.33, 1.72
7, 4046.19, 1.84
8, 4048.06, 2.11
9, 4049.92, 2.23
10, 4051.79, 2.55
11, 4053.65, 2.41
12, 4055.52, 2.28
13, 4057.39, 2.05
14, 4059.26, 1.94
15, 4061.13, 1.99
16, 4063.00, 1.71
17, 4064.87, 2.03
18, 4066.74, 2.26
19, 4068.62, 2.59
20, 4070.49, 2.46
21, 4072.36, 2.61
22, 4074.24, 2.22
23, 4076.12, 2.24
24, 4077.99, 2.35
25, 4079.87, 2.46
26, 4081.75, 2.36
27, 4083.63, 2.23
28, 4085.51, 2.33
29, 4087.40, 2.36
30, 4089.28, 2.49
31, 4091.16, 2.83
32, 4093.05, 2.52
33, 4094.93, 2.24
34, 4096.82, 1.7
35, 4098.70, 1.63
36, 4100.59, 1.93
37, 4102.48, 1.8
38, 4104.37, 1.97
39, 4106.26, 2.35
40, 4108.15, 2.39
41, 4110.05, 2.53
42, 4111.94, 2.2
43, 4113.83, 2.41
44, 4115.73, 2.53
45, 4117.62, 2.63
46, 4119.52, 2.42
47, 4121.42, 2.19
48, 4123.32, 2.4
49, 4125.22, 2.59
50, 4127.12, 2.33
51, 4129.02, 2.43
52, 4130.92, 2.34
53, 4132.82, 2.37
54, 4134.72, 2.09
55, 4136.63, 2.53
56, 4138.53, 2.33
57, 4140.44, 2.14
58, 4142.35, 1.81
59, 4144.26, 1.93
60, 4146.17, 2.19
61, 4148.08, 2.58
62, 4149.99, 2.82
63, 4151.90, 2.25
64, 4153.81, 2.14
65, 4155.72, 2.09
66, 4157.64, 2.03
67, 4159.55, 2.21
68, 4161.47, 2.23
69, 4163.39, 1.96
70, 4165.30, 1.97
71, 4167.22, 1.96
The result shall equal -0.8 Angstrom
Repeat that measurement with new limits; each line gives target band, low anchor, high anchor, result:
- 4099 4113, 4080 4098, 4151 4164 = 0.9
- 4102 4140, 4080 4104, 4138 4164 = -2.5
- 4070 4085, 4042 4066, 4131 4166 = -1.8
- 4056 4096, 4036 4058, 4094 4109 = -3.5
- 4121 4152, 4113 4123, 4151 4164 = -0.4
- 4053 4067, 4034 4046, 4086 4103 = 1.0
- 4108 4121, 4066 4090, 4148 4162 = -0.6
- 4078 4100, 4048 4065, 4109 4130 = 0.0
